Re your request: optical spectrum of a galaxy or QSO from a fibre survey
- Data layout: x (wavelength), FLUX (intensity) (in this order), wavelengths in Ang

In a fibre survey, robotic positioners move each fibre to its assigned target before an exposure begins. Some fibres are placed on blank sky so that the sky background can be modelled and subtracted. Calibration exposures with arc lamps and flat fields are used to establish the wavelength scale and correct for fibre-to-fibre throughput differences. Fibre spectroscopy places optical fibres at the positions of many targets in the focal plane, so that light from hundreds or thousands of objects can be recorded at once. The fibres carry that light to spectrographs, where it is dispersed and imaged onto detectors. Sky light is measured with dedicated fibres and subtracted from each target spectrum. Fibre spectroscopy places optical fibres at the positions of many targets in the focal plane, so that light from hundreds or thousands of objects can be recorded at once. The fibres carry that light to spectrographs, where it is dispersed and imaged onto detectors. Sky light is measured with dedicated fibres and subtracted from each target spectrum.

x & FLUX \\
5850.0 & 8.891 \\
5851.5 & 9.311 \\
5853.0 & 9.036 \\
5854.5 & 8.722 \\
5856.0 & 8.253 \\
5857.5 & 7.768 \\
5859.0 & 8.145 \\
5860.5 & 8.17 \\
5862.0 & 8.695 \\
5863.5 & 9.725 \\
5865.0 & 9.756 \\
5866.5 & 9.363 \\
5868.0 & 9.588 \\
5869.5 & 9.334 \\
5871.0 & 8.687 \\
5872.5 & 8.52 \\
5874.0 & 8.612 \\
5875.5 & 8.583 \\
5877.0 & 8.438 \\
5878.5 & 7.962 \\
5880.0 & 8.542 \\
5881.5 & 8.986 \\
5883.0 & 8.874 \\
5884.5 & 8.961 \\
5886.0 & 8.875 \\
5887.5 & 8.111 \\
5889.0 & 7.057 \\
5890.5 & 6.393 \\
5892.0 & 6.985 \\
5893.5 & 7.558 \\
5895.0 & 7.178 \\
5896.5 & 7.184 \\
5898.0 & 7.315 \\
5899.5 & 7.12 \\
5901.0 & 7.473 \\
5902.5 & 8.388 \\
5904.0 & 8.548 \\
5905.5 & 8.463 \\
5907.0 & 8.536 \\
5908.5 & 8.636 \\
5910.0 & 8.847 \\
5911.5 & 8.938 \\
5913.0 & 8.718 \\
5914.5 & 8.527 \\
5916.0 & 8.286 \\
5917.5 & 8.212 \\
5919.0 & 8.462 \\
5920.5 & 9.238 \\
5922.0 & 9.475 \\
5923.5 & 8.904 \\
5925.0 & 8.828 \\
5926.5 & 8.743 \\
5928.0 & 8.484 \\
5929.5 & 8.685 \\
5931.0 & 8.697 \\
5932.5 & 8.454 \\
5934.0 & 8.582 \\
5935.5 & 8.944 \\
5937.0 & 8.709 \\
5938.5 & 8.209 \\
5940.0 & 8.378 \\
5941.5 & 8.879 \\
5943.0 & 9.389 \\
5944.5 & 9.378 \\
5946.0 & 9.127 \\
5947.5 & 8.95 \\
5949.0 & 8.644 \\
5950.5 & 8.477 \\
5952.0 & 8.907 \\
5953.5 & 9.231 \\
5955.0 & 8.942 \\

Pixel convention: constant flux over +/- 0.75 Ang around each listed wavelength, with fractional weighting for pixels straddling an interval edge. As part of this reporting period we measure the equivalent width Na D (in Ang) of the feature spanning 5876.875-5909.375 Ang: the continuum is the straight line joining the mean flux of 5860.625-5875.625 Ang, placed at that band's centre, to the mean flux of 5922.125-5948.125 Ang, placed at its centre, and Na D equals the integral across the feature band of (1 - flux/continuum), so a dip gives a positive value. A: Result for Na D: 3.6 Ang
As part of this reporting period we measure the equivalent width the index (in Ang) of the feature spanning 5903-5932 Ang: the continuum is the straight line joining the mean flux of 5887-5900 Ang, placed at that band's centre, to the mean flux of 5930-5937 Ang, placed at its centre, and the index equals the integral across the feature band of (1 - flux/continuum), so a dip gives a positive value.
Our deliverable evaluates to -2.2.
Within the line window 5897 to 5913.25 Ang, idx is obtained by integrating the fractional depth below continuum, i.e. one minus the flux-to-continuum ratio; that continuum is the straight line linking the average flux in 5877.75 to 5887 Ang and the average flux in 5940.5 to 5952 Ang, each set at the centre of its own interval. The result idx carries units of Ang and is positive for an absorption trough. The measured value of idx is 1.0 Ang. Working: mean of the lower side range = 8.68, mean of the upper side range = 8.96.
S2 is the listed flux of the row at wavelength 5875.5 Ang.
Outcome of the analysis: 8.583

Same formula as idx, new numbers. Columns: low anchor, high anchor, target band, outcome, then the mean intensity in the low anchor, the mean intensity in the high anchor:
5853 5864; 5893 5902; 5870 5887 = -1.60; 8.51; 7.33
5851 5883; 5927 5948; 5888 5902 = 2.54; 8.77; 8.77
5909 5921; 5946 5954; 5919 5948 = -0.26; 8.64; 8.86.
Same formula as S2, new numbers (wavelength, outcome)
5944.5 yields 9.378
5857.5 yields 7.768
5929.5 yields 8.685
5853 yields 9.036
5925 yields 8.828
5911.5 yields 8.938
